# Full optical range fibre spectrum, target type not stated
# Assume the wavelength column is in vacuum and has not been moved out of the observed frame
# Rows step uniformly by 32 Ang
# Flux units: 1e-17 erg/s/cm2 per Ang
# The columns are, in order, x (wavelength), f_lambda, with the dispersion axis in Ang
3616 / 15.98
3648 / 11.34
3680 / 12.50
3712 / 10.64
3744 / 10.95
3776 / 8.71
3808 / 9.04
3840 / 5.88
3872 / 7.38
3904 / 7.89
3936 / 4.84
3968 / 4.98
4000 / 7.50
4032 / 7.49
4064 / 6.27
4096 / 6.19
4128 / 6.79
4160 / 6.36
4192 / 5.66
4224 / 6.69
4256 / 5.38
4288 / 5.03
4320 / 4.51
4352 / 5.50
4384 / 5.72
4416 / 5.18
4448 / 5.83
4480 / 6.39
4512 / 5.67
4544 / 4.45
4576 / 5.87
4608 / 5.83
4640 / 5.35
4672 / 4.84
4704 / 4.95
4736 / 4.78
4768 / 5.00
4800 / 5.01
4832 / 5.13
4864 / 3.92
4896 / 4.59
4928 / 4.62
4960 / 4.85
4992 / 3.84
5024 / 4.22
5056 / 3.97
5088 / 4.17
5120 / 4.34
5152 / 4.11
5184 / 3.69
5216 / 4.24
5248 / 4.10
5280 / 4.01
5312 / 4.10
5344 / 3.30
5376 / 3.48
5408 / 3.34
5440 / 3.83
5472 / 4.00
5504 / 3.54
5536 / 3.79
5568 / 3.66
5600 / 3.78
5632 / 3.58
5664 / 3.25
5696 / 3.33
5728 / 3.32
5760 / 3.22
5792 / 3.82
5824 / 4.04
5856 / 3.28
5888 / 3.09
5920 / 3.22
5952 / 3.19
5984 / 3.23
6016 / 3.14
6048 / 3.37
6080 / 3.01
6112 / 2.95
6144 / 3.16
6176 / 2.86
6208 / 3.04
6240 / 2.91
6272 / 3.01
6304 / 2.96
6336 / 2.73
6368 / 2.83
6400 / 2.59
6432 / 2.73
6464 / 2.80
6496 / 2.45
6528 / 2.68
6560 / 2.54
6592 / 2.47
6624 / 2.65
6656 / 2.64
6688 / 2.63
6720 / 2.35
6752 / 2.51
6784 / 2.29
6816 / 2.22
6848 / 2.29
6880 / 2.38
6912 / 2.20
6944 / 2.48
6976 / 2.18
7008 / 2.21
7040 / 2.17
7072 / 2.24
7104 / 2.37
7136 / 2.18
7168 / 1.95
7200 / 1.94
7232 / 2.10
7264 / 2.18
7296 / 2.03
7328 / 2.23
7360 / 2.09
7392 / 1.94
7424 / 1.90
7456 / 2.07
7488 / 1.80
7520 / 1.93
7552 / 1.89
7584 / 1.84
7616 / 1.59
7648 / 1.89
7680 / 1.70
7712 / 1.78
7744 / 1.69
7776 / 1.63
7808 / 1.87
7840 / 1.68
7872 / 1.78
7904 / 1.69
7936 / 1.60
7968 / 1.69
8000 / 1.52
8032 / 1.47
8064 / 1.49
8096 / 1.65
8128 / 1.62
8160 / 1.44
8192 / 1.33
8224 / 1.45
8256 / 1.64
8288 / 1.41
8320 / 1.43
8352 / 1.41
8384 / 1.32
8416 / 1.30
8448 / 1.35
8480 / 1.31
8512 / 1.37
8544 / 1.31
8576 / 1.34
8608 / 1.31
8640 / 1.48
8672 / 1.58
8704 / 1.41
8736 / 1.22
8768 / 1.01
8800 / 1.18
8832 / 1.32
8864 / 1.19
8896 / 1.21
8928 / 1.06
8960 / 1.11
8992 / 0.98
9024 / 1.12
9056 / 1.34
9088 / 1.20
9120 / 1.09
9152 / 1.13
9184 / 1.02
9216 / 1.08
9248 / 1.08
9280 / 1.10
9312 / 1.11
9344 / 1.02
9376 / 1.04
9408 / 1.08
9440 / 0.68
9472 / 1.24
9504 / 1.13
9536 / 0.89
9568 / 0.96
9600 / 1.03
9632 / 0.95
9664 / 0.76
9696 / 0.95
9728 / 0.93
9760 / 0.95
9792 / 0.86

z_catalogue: 0.00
